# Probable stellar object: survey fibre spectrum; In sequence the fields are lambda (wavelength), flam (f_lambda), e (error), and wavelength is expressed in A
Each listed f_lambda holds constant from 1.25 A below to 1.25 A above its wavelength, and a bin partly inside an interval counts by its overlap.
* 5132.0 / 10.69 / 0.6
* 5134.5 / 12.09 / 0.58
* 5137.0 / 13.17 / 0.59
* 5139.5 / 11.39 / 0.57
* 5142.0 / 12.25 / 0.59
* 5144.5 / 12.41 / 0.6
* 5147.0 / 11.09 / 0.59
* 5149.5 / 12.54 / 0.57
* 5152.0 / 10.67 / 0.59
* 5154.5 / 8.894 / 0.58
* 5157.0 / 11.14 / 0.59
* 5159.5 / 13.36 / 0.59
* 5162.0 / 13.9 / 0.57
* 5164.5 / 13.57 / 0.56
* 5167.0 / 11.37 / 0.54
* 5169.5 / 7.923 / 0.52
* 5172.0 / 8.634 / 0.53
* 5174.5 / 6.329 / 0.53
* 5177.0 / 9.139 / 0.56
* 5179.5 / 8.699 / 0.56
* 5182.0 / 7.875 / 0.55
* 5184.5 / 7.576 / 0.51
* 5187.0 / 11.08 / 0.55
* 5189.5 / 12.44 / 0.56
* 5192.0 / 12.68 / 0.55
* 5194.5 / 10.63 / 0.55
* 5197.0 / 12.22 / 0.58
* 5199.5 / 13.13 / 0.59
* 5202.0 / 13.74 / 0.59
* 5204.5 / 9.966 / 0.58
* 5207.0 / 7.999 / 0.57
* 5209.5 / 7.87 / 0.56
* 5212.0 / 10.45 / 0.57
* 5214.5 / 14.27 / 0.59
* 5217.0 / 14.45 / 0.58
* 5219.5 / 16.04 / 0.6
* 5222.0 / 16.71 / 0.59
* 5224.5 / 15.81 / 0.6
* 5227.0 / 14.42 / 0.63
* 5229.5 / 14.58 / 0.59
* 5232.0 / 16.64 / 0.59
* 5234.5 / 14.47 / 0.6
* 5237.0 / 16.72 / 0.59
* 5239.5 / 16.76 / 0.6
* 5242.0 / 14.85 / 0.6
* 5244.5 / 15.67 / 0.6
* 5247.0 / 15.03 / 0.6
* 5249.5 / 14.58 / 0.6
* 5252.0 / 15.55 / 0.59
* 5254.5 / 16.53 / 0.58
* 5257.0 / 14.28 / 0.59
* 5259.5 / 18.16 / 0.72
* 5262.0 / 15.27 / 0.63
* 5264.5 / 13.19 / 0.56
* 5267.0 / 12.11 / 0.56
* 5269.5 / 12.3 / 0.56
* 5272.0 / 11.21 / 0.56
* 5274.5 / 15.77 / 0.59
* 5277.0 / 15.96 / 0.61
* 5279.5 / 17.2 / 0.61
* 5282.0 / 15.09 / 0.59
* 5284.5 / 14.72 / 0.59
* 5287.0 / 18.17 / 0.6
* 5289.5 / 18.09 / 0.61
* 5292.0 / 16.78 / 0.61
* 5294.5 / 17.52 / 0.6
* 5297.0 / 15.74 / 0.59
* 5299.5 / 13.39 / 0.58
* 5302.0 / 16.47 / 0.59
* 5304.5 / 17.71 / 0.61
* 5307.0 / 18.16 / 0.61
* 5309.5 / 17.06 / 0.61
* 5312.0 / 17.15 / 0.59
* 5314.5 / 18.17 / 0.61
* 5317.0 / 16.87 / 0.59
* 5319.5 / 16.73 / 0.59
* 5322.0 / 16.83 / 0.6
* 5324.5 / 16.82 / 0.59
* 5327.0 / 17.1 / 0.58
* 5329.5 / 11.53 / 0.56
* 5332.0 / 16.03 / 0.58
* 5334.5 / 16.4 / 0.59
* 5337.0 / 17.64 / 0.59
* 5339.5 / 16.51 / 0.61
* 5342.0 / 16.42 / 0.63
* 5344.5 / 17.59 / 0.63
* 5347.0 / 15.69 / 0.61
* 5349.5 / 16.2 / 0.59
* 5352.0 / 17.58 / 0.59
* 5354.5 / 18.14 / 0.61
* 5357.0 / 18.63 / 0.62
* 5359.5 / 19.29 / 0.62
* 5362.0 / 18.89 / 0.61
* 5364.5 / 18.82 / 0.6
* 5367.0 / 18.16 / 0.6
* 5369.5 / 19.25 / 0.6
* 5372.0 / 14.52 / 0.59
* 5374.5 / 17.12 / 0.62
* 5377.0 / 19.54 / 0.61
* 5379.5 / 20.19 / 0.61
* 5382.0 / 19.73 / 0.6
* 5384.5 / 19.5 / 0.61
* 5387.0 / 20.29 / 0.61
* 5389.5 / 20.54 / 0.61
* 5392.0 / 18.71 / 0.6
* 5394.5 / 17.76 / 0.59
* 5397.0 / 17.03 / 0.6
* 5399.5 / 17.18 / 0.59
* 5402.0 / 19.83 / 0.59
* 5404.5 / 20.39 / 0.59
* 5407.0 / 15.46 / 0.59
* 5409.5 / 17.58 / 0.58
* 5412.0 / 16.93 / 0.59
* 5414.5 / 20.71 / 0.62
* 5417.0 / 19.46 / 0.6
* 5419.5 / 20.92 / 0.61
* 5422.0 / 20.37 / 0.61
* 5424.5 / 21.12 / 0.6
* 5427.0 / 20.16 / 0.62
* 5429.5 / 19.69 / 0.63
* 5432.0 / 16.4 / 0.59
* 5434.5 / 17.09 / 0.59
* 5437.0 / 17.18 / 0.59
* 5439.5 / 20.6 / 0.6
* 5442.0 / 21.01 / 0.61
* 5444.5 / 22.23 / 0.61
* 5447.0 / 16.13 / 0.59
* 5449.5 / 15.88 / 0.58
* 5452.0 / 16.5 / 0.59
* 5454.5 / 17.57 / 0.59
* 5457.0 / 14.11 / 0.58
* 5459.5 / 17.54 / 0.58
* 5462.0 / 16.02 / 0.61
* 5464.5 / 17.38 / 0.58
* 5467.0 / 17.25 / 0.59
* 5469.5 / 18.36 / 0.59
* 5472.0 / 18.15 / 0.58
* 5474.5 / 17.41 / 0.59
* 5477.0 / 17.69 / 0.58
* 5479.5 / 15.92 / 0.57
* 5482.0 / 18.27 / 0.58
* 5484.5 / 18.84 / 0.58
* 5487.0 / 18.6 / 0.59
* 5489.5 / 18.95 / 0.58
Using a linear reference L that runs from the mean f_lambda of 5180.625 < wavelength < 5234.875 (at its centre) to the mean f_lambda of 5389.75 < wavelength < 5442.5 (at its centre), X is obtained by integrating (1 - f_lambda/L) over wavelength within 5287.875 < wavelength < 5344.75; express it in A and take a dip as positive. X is -3.1 A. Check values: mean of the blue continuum 12.5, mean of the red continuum 18.8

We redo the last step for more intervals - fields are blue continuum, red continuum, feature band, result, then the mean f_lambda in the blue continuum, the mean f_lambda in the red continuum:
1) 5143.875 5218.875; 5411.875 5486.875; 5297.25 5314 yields -2.75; 10.9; 18.3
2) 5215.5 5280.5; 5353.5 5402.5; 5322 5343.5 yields 1.61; 15.2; 18.6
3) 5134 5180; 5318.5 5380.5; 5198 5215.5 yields 2.18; 11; 17.3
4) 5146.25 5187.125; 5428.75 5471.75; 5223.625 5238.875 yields -4.60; 10.2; 17.7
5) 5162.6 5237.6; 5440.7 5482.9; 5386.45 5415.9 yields -4.20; 11.9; 17.5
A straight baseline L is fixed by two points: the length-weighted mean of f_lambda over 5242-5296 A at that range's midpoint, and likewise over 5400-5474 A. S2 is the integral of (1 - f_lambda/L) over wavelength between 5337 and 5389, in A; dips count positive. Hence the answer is -3.3 A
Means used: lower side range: 15.4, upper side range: 18.3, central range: 18.1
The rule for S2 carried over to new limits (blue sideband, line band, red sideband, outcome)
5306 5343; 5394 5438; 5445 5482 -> -4.6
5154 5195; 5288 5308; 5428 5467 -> -4.5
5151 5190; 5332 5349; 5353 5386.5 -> 0.7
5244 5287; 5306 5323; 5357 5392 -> -0.6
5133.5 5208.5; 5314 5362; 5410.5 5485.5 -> -4.9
